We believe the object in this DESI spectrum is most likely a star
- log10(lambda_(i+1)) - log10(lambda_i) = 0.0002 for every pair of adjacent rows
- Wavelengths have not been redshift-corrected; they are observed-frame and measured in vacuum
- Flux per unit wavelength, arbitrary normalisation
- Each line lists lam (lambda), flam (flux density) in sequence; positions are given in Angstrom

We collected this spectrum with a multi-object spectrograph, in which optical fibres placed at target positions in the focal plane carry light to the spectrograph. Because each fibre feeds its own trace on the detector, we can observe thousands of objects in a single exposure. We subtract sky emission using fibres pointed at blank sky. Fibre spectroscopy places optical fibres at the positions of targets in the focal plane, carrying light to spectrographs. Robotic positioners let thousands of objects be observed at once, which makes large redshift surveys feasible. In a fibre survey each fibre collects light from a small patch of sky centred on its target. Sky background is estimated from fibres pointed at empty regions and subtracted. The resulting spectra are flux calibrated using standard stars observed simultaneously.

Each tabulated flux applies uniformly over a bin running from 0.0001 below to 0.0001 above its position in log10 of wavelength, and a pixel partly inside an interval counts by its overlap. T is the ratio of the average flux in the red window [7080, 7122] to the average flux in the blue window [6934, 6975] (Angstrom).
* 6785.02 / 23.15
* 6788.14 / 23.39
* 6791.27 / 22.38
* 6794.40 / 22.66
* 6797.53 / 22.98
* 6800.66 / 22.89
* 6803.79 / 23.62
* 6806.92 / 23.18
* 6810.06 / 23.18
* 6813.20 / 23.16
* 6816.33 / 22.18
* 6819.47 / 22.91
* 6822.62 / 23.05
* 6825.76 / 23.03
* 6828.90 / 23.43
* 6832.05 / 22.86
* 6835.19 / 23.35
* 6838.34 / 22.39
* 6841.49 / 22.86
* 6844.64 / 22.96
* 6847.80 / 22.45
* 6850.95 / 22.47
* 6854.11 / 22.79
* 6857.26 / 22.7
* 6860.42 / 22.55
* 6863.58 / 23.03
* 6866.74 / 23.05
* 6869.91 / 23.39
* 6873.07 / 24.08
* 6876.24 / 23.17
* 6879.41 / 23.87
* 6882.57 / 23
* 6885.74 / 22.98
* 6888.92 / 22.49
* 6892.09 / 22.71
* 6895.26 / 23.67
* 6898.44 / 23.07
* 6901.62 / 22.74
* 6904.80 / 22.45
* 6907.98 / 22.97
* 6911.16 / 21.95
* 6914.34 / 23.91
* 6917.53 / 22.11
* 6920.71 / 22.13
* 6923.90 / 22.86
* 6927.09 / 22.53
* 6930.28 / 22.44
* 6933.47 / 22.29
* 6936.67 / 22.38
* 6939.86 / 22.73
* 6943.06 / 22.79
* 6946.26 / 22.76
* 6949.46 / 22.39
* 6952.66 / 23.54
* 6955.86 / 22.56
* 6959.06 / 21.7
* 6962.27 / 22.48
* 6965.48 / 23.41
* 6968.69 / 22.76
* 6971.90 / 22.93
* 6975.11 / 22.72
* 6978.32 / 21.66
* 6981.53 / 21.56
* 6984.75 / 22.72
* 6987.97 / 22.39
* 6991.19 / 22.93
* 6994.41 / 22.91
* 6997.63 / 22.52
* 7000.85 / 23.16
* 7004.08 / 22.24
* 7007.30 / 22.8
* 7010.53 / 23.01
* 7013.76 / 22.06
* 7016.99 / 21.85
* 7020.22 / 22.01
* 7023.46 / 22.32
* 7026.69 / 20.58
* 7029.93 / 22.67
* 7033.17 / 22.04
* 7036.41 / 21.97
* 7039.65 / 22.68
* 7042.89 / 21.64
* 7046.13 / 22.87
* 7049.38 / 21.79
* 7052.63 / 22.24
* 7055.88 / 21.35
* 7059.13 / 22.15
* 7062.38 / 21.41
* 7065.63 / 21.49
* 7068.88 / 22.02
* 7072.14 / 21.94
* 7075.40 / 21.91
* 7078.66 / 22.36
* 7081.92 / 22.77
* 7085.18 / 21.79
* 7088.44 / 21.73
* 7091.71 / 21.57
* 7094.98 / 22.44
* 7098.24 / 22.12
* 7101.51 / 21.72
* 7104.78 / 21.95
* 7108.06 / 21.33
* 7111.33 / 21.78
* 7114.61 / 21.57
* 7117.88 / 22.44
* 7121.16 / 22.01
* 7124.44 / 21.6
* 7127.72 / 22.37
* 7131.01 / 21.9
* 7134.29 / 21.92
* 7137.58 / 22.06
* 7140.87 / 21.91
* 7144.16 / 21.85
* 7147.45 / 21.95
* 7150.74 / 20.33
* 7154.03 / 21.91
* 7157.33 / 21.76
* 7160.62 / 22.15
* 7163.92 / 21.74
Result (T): 0.97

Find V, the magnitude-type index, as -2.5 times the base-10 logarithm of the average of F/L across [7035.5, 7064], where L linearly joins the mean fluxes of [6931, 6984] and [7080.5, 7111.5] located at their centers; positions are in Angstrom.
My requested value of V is 0.01 mag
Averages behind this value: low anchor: 22.5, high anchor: 21.9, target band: 22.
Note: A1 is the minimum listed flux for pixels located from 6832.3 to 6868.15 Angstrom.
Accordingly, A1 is 22.39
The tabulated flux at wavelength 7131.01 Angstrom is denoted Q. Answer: 21.9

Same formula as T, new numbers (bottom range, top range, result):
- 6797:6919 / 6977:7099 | 0.96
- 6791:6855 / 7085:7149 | 0.96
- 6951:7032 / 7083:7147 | 0.98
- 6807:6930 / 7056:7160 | 0.95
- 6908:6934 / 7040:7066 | 0.97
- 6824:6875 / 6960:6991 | 0.98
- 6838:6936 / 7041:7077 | 0.96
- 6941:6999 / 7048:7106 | 0.97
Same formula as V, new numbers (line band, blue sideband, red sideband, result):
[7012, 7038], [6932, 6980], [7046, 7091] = 0.013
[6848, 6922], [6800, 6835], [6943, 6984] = -0.004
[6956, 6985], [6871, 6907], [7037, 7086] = 0.008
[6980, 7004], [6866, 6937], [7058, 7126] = -0.007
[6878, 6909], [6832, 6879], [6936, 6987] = -0.008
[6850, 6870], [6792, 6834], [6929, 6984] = 0.001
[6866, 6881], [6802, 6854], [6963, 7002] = -0.032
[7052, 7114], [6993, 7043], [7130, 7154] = 0.005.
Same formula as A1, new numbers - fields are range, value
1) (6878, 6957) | 21.95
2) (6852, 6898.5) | 22.49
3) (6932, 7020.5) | 21.56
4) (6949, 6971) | 21.7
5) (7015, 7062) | 20.58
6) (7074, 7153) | 20.33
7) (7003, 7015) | 22.06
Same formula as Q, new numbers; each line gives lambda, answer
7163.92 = 21.74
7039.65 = 22.68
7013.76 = 22.06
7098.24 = 22.12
